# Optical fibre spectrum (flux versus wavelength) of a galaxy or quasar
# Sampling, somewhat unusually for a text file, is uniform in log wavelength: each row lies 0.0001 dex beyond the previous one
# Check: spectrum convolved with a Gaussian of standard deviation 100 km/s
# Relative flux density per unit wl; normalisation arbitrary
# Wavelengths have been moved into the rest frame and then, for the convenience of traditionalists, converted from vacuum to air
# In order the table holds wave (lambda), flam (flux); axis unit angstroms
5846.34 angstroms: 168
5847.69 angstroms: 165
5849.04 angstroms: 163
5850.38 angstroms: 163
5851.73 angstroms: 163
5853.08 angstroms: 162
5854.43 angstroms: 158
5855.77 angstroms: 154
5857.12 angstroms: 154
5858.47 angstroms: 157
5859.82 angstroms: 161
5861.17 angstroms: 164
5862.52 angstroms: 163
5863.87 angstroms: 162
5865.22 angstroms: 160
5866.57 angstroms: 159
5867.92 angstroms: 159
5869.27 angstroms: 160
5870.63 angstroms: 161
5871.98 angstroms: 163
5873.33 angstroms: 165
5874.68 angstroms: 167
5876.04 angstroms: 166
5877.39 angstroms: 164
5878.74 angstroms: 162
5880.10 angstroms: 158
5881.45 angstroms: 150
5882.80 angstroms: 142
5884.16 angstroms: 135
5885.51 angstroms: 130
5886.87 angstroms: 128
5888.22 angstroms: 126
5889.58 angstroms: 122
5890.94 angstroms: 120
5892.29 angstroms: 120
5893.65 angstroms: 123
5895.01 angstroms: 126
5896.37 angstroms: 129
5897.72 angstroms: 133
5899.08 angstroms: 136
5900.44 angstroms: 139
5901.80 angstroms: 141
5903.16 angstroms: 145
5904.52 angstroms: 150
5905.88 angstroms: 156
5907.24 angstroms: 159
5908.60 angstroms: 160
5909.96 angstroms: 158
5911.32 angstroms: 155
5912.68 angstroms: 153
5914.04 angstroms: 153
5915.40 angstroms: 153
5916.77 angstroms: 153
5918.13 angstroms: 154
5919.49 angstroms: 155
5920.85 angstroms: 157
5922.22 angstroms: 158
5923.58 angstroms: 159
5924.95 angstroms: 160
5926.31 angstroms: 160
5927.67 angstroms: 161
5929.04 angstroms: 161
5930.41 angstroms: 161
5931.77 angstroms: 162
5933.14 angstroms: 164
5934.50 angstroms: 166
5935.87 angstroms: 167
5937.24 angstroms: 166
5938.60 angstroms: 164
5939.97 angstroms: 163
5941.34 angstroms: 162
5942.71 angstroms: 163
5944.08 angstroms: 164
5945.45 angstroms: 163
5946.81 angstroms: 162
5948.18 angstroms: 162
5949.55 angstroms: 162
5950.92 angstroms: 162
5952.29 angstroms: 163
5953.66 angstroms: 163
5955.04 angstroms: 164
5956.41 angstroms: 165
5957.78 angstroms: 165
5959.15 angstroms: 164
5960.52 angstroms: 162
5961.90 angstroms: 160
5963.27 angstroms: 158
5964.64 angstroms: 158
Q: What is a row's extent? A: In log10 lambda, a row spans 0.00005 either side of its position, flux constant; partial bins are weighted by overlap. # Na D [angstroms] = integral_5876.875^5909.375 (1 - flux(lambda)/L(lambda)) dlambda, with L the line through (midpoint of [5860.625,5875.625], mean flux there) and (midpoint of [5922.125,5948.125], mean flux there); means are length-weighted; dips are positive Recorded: 4.5 angstroms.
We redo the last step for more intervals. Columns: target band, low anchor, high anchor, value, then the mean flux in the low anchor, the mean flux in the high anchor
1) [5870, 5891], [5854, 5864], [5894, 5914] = 0.6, 159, 146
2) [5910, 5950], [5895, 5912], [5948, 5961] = -1.3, 146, 163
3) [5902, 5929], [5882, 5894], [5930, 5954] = -1.8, 128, 163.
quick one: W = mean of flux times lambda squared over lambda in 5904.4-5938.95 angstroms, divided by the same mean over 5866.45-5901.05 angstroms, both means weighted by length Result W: 1.12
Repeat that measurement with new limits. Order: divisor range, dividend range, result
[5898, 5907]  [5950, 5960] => 1.15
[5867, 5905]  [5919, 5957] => 1.15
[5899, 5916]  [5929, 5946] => 1.09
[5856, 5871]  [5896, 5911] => 0.93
